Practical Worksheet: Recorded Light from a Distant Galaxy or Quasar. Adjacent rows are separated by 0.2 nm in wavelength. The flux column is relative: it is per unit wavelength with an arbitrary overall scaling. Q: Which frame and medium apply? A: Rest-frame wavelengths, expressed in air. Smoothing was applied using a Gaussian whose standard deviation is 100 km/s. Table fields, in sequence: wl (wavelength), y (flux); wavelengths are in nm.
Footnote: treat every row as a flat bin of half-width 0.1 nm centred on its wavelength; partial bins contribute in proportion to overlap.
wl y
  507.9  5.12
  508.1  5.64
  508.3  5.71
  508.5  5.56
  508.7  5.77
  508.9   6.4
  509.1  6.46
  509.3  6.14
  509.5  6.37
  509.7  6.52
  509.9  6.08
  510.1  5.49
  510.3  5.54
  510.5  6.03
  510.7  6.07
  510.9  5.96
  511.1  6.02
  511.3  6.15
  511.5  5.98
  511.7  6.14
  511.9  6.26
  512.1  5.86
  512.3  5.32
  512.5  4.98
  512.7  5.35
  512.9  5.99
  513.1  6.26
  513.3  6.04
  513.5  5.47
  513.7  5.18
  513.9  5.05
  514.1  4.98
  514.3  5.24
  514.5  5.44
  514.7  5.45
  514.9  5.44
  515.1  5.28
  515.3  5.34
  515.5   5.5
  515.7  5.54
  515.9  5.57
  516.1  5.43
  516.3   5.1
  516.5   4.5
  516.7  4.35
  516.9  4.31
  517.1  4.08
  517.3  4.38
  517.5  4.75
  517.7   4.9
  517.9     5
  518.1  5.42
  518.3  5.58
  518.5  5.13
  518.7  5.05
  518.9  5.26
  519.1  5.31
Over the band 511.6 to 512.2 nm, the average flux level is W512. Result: 6.09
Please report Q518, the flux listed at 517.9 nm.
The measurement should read 5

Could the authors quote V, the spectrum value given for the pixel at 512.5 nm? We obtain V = 4.98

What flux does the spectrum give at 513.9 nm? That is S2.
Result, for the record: 5.05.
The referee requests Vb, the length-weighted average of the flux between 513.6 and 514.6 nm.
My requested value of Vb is 5.18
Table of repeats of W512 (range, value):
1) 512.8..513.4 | 6.1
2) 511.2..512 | 6.13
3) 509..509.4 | 6.3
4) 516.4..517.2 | 4.31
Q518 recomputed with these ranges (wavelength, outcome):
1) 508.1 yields 5.64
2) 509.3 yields 6.14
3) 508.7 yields 5.77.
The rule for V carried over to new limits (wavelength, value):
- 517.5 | 4.75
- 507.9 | 5.12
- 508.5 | 5.56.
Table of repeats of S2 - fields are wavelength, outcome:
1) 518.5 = 5.13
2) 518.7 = 5.05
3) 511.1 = 6.02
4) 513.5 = 5.47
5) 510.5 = 6.03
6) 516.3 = 5.1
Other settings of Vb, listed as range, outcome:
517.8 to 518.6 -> 5.28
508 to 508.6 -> 5.64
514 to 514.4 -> 5.11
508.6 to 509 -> 6.08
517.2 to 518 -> 4.76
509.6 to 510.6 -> 5.93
